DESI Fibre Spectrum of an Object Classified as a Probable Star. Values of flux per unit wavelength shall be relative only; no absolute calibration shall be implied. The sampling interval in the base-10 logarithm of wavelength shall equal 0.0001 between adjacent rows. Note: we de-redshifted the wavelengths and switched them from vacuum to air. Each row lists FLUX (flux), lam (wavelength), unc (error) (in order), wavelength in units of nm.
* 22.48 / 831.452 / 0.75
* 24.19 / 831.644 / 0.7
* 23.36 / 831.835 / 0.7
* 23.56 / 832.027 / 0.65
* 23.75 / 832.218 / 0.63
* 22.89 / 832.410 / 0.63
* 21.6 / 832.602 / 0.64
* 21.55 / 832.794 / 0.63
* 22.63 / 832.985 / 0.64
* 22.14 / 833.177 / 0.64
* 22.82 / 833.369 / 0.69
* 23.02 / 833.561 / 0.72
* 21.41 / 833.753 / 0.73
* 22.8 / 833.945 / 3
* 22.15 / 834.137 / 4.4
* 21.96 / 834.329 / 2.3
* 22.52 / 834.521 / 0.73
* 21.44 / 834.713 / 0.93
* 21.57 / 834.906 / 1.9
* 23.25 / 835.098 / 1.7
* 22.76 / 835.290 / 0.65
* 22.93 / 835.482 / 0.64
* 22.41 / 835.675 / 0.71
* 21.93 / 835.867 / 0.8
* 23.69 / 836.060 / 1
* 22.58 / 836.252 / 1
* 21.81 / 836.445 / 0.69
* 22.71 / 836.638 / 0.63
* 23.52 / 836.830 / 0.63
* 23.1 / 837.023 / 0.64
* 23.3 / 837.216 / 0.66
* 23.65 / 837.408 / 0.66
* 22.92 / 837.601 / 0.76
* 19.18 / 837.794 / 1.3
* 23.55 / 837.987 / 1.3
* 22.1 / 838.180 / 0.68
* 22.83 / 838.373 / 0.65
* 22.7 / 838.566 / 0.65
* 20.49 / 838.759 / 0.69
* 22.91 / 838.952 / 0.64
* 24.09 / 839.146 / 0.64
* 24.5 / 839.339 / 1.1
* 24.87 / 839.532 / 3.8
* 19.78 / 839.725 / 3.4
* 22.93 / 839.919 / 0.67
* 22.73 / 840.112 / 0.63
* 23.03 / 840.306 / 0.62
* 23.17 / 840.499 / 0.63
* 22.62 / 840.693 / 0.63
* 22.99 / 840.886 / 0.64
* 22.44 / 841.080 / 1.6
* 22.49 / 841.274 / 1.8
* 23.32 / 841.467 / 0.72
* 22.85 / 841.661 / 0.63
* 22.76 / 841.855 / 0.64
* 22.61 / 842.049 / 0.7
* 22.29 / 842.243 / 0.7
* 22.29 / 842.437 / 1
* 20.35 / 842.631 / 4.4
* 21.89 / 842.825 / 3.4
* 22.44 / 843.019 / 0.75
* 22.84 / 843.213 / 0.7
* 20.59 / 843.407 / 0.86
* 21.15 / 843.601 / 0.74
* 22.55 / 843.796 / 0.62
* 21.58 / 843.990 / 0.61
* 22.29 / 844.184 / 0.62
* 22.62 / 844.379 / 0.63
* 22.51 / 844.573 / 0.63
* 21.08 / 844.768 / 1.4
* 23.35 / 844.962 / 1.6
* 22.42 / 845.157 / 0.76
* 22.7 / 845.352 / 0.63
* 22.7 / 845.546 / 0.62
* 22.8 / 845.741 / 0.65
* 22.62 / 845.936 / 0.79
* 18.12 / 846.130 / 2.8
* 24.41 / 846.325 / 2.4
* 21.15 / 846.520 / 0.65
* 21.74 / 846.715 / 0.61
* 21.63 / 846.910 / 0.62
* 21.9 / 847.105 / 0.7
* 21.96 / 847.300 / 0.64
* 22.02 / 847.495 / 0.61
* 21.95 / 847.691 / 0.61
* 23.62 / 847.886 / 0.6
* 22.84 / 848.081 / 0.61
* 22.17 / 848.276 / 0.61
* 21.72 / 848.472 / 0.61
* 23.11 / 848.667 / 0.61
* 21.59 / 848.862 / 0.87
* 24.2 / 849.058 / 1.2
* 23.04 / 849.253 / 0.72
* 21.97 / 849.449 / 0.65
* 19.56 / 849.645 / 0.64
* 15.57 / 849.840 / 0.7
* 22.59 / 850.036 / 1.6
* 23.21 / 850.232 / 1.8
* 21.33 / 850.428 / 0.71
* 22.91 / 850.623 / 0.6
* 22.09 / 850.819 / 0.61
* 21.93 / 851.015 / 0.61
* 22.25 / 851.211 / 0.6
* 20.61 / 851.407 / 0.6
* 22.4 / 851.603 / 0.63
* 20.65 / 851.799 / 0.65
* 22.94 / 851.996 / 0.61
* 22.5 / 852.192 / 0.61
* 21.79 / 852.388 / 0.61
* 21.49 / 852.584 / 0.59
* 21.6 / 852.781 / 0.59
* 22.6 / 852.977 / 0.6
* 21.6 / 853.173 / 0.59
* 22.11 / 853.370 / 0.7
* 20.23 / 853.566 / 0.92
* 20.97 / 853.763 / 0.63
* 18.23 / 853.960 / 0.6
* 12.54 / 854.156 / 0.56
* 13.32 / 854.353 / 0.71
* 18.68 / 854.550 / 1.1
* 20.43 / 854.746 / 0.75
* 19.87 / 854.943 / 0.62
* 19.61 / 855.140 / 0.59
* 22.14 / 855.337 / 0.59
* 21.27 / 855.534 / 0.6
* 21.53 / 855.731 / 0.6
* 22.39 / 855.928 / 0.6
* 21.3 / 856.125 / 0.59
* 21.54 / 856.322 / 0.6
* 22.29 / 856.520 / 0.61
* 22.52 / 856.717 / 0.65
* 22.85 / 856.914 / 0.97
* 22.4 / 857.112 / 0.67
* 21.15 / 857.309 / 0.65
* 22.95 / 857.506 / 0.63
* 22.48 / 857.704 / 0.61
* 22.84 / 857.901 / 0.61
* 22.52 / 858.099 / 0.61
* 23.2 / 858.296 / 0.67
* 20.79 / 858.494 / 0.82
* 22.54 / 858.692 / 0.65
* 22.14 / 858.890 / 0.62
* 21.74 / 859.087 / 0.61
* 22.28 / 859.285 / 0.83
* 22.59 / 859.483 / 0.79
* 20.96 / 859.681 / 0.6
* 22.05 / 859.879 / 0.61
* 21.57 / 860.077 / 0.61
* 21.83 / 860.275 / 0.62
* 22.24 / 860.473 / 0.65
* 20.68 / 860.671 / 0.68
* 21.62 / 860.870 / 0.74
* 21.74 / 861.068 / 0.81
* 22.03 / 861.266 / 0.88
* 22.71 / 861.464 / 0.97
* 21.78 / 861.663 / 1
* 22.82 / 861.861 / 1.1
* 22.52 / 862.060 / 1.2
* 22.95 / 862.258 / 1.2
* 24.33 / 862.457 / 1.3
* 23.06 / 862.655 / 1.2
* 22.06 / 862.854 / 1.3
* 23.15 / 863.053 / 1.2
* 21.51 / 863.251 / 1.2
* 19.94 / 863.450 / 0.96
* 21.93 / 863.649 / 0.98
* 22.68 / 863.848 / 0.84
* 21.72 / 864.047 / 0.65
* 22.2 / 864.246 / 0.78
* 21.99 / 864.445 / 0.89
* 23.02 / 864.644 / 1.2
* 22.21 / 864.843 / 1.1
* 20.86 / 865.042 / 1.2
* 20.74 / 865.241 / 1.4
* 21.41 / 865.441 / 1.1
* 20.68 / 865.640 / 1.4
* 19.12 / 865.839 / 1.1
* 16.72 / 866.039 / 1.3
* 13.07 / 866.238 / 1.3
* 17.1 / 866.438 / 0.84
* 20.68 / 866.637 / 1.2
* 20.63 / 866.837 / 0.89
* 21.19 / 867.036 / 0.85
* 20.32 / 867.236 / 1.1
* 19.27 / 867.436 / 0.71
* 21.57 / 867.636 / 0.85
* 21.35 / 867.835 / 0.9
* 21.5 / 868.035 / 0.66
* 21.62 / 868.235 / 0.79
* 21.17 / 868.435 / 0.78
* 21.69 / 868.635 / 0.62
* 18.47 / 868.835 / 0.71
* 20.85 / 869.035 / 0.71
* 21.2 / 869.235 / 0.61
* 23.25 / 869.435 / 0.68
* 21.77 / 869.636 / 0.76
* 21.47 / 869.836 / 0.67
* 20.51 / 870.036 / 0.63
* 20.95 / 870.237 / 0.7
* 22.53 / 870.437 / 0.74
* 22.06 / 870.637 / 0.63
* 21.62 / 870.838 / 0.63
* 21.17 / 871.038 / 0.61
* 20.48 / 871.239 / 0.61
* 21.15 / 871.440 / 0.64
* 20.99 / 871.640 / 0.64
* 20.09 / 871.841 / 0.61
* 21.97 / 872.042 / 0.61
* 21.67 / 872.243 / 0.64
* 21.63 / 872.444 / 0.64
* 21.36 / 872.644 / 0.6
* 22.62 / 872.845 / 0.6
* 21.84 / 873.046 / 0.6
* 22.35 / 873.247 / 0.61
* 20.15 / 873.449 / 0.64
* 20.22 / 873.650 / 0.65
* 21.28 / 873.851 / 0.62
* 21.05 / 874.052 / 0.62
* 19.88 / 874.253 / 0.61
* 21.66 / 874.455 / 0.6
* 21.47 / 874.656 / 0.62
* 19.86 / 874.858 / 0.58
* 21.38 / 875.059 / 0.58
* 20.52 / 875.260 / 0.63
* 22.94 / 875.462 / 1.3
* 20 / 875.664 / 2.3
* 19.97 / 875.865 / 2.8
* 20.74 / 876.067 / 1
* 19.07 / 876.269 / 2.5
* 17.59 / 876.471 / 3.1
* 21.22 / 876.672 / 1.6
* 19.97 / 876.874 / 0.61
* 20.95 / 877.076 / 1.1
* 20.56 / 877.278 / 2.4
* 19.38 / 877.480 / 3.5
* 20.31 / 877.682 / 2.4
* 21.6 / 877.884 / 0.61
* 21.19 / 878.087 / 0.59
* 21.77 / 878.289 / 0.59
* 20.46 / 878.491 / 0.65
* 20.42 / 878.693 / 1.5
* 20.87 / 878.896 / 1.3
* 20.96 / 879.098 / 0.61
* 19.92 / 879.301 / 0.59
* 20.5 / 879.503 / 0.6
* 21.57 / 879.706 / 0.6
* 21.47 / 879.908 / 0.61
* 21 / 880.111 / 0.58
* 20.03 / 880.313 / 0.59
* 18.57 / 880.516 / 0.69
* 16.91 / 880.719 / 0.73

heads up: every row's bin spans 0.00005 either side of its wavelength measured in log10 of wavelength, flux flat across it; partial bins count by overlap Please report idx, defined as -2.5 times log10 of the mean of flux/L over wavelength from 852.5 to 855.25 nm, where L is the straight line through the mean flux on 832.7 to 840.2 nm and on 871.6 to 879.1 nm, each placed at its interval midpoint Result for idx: 0.12 mag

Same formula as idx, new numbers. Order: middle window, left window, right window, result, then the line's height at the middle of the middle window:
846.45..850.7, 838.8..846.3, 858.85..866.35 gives 0.01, 22.1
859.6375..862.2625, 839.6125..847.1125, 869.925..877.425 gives -0.02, 21.5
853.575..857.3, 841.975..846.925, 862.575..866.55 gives 0.06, 21.3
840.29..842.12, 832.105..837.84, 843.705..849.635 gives -0.02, 22.4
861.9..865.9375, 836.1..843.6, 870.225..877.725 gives -0.03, 21.4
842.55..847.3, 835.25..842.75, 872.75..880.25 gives 0.02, 22.3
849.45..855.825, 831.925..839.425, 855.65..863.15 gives 0.08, 22.3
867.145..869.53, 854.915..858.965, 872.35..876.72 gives 0.01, 21.2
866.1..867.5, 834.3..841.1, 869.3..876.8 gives 0.14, 21.4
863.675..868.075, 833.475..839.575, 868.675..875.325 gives 0.05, 21.5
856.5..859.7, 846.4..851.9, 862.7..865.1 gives -0.02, 21.9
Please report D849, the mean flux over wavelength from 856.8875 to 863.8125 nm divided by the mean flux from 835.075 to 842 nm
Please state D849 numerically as 0.97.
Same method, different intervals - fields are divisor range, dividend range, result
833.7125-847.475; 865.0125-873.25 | 0.93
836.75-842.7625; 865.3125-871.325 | 0.91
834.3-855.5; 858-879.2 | 0.97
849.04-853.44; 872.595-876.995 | 0.96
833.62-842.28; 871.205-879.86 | 0.92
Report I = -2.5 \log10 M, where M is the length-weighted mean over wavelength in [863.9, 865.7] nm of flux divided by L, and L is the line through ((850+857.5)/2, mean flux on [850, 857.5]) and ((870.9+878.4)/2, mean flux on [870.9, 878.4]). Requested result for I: -0.036 mag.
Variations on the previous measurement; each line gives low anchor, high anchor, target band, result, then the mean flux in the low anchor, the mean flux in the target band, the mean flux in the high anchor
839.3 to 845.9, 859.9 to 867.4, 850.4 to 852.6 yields 0.00 mag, 22.4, 21.9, 21.3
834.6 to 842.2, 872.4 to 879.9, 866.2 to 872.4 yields 0.02 mag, 22.7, 20.8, 20.8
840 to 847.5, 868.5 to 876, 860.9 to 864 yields -0.04 mag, 22.2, 22.3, 21.2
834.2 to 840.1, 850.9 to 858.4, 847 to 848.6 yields -0.03 mag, 22.6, 22.3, 21.2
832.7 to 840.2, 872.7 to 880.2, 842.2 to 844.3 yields 0.02 mag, 22.5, 21.8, 20.8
